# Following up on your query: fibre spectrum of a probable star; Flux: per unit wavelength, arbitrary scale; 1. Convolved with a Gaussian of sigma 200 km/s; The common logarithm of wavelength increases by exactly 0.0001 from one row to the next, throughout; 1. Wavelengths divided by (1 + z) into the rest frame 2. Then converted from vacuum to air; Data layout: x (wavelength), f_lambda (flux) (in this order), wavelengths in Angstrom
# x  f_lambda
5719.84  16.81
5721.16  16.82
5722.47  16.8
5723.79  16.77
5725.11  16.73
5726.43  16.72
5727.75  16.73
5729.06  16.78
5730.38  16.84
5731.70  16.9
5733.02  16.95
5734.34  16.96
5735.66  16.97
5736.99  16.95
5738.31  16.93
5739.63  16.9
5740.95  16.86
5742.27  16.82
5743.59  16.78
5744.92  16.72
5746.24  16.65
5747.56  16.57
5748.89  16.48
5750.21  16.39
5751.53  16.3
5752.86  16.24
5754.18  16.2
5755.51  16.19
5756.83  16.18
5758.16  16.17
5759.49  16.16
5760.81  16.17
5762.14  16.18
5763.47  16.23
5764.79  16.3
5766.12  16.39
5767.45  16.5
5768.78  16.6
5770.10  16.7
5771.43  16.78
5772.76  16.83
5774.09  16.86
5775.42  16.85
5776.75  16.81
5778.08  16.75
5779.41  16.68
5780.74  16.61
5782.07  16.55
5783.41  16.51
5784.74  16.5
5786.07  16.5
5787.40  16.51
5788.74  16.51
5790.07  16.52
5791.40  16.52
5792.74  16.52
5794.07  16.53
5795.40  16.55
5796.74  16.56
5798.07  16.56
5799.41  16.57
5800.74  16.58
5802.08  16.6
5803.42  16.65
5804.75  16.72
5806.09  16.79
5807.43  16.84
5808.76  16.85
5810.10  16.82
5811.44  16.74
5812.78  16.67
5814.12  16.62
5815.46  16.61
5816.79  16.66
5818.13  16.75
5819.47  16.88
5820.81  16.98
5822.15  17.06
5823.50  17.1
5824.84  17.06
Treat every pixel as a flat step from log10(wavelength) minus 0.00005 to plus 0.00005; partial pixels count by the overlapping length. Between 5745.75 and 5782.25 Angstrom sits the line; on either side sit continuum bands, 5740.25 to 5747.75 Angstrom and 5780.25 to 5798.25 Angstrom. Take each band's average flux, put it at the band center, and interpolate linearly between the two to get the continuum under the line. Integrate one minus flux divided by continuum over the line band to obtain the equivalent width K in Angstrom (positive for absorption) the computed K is 0.4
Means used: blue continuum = 16.8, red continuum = 16.5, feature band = 16.5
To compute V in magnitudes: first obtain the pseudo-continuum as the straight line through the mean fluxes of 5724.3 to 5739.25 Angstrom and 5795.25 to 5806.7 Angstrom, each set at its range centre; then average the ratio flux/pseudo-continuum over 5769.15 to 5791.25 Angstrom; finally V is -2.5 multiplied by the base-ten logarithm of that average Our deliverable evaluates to 0.00 mag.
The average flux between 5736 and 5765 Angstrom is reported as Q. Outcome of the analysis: 16.5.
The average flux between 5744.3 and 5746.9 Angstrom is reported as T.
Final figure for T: 16.7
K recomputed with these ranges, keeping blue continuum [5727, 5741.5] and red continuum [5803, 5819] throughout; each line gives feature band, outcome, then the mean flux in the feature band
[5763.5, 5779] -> 0.2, 16.7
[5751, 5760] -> 0.3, 16.2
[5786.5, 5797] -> 0.2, 16.5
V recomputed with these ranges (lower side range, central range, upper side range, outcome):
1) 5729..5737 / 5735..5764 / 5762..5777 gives 0.02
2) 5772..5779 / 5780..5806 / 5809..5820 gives 0.01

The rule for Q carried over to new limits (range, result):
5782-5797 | 16.5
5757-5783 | 16.5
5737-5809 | 16.6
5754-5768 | 16.2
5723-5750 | 16.8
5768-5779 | 16.8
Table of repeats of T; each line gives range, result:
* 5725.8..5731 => 16.8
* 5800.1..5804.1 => 16.6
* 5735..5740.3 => 16.9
